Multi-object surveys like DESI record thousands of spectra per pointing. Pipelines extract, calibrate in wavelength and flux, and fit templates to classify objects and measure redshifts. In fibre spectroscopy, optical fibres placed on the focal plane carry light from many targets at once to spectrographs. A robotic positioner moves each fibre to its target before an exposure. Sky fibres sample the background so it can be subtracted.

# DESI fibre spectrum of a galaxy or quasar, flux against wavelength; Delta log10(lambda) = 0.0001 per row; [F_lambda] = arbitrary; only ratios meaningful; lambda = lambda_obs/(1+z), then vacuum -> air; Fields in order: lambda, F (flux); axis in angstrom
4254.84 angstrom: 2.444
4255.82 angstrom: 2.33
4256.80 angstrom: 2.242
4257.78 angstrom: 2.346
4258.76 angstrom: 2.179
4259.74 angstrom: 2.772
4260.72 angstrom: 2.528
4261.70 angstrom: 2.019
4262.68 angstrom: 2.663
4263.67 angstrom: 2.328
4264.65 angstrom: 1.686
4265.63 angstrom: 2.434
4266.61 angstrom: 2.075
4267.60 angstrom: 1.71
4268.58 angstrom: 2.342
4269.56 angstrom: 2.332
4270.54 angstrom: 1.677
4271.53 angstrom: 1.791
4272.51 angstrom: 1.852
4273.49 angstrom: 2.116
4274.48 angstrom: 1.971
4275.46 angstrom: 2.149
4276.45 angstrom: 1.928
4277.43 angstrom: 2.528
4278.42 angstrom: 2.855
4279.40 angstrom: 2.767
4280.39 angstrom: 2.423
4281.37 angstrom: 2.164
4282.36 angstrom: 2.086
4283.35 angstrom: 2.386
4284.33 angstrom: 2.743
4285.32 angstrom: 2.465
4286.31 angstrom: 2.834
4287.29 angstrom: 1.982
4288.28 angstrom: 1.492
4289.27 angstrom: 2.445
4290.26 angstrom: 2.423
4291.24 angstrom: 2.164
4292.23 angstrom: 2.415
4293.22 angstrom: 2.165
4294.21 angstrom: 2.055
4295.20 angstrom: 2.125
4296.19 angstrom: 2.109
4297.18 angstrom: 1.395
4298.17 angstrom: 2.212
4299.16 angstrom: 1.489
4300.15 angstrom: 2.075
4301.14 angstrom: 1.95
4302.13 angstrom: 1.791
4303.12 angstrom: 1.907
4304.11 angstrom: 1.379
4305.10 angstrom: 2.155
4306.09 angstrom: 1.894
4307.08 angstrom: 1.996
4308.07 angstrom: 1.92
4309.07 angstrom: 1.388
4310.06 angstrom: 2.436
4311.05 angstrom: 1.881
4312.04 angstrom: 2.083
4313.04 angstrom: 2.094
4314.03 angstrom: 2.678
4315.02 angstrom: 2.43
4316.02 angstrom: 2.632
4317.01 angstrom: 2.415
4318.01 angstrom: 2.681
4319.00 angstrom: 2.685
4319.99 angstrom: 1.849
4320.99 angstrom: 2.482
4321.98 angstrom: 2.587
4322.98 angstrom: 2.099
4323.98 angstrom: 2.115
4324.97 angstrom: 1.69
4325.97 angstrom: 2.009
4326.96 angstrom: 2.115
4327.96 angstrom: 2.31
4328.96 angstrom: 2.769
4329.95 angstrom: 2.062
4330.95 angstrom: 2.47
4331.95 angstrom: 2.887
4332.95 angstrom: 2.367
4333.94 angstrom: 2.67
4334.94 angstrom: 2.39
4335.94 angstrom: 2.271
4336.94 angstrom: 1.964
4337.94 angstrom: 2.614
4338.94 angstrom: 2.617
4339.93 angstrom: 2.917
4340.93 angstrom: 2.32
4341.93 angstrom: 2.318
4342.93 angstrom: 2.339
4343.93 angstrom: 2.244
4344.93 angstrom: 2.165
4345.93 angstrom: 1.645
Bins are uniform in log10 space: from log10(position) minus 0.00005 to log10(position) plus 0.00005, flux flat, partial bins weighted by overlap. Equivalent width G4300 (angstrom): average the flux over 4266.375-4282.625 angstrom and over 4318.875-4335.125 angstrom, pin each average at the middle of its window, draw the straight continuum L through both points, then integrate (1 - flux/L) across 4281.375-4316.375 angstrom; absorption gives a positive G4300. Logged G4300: 2.1 angstrom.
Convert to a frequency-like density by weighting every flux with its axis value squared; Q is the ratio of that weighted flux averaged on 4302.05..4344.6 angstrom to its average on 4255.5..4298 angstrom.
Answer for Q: 1.04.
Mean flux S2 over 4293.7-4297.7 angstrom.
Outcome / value 1.92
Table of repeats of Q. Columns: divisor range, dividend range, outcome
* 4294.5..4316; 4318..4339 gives 1.19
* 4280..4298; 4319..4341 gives 1.08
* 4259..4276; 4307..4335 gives 1.09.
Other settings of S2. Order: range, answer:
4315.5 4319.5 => 2.6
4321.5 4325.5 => 2.12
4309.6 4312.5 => 2.13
